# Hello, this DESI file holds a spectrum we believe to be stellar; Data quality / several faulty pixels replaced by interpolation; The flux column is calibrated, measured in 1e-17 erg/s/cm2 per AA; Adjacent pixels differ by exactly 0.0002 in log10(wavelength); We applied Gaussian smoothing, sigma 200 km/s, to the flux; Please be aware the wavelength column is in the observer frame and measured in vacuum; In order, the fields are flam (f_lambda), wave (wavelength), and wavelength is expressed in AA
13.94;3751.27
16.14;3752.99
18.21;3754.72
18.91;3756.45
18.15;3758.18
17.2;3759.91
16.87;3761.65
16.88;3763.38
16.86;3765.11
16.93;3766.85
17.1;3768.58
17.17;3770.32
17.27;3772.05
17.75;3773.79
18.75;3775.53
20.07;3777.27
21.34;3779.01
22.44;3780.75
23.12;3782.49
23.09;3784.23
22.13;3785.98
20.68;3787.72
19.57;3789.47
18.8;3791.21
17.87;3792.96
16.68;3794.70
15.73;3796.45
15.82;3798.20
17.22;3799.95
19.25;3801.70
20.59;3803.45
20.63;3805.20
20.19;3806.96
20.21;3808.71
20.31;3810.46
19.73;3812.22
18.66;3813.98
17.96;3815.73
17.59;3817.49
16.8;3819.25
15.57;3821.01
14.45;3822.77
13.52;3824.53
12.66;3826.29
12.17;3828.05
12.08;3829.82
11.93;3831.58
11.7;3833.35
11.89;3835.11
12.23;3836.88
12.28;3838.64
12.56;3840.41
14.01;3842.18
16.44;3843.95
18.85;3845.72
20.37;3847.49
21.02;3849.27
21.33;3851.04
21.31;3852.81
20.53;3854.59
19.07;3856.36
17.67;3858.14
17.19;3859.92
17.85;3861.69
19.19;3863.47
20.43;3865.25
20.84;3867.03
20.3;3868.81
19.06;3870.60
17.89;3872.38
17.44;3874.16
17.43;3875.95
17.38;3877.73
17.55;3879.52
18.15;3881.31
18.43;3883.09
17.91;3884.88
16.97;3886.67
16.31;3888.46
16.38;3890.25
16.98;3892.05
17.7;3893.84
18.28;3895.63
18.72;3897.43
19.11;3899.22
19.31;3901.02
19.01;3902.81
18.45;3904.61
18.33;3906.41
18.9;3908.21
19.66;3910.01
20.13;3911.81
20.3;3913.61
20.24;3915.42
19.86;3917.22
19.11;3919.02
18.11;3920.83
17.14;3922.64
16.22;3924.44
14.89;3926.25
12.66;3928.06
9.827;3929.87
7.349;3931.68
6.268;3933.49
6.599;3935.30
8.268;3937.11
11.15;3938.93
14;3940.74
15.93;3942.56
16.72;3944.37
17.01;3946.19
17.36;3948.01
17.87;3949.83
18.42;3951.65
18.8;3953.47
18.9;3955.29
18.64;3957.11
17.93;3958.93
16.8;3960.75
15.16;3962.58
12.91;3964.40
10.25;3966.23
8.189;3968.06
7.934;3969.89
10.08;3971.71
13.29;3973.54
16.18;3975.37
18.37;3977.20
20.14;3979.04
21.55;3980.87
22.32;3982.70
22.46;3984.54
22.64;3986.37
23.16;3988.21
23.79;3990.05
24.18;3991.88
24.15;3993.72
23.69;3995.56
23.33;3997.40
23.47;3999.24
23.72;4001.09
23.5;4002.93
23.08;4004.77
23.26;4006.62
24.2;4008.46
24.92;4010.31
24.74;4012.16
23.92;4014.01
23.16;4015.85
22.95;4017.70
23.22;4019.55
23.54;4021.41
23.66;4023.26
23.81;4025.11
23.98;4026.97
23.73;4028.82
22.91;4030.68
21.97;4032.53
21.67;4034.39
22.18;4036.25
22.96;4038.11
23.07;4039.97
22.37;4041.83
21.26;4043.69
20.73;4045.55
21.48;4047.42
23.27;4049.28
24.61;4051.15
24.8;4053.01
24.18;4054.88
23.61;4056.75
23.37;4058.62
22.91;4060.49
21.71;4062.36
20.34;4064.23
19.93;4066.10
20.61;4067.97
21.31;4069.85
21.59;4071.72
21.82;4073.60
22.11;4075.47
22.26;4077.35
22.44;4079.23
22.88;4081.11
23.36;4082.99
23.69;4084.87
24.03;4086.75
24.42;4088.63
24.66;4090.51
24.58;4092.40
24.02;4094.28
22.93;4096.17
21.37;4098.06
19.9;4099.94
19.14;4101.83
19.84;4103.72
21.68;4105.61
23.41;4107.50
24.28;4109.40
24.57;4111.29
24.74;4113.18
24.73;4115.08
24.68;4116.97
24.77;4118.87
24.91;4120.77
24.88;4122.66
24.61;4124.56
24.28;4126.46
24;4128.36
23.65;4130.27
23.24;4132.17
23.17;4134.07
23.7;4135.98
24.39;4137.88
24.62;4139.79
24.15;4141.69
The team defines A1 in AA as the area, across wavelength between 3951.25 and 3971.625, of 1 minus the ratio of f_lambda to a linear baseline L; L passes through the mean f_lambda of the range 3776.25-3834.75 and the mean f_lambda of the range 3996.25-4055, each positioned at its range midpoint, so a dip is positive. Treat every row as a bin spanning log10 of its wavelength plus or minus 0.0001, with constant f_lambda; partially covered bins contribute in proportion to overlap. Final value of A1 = 6.6 AA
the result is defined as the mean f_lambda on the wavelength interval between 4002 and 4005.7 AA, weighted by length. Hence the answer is 23.3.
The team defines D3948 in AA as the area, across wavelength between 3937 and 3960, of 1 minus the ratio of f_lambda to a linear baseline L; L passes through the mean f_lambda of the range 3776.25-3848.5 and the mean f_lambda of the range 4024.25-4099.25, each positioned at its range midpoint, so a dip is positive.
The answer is 4.3 AA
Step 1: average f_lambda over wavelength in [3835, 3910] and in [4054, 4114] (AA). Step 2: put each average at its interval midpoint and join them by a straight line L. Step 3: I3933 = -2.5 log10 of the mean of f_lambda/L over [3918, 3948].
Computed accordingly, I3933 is 0.40 mag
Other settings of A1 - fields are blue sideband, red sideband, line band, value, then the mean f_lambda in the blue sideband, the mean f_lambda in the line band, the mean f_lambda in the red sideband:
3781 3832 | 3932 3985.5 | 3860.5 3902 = -4.4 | 17.9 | 18.2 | 15.1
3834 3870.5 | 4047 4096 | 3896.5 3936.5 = 6.0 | 17.8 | 16.3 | 22.9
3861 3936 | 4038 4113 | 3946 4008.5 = 2.1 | 17.2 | 19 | 22.6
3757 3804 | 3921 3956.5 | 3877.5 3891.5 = -1.5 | 18.7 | 17.4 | 14.1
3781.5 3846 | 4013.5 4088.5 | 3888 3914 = 0.7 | 16.9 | 18.5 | 22.7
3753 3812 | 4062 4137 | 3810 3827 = 2.3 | 18.9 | 16.7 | 23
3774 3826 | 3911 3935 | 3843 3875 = -4.0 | 18.8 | 19.3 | 15.3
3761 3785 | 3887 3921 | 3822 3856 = 6.2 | 19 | 15.4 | 18.7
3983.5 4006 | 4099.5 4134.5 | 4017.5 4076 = 2.2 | 23.4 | 22.5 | 23.4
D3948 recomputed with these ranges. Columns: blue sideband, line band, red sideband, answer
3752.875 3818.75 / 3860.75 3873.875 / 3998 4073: 0.57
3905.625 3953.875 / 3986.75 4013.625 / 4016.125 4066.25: -4.88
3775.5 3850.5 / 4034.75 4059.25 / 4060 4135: -1.02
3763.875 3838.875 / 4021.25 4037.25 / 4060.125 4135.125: -1.00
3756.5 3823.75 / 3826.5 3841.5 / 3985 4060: 5.65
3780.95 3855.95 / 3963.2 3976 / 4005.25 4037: 6.23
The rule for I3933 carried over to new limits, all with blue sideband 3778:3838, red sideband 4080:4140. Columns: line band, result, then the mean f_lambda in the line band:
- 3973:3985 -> 0.09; 19.2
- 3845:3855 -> -0.13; 20.6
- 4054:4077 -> 0.03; 22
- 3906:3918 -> -0.01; 19.7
